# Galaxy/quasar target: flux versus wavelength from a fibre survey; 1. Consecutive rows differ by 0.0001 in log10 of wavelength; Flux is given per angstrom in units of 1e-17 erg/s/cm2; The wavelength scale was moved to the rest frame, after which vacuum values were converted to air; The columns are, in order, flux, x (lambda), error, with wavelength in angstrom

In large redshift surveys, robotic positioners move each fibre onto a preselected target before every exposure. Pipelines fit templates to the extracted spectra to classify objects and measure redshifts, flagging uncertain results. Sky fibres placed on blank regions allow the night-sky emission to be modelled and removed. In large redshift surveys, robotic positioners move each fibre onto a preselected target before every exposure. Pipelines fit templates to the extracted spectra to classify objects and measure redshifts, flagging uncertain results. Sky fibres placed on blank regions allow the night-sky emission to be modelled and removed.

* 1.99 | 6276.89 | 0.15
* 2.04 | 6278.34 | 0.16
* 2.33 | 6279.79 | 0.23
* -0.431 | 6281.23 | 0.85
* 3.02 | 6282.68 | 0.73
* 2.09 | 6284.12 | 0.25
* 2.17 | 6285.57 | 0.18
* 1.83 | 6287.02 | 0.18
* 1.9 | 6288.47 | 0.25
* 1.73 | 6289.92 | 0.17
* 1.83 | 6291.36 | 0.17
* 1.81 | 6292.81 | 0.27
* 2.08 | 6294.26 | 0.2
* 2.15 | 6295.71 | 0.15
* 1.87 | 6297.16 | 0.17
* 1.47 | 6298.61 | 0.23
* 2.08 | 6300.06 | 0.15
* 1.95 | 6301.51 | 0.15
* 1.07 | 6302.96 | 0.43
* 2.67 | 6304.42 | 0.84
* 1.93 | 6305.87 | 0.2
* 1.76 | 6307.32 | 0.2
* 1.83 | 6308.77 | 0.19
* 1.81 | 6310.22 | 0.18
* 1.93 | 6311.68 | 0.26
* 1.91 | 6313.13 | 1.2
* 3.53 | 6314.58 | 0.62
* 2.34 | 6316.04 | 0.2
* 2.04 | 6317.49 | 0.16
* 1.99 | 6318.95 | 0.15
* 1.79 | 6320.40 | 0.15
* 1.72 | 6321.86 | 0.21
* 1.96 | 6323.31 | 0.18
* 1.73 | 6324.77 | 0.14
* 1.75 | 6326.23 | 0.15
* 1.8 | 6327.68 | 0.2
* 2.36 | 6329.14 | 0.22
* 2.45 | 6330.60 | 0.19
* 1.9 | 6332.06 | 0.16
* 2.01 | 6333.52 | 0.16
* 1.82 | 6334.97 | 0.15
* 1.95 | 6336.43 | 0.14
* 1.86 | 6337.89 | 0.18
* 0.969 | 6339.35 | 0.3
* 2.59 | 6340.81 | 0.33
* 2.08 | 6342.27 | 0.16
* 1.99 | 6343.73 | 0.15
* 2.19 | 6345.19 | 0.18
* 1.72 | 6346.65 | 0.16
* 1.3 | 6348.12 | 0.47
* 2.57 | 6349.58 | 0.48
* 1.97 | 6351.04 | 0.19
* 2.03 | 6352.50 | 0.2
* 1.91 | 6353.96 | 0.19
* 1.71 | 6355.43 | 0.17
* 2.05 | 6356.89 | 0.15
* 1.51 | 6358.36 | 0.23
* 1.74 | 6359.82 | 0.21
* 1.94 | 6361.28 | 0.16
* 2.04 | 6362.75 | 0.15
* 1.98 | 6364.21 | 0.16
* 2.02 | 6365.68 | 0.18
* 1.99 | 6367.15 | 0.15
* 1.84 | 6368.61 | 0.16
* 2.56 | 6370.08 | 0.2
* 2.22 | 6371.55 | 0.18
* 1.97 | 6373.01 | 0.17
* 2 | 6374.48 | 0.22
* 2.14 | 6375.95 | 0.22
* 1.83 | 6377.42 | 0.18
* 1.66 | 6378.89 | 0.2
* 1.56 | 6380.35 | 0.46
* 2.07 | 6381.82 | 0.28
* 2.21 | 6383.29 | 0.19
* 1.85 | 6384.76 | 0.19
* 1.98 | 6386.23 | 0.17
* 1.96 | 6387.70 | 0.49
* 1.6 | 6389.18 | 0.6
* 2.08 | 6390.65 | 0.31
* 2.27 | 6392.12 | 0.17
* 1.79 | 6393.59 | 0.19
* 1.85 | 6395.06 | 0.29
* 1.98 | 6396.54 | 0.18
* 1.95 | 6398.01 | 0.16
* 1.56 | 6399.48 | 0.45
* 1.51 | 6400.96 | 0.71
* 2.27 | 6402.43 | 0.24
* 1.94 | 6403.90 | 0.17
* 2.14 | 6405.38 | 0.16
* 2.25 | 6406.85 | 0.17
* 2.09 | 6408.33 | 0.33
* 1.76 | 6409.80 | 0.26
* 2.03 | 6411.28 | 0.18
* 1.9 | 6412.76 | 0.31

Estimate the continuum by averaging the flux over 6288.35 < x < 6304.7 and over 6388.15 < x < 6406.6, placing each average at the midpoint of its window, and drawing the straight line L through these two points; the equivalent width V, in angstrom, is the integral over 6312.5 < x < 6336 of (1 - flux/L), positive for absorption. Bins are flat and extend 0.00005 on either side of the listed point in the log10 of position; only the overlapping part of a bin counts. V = -2.4 angstrom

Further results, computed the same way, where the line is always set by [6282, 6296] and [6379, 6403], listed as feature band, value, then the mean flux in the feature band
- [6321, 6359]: 1.09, 1.92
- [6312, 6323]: -0.87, 2.17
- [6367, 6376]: -0.84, 2.11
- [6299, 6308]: 0.61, 1.89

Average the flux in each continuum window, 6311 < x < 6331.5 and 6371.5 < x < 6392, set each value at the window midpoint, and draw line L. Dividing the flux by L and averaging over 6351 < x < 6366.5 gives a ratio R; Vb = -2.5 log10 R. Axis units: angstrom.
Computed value 0.06 mag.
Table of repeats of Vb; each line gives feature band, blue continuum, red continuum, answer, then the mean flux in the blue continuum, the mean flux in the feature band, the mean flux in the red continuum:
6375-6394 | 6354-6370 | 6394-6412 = 0.00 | 1.91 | 1.93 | 1.94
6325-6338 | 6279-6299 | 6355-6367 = -0.06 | 1.85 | 1.99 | 1.88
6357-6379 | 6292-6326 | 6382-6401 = -0.03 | 1.97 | 1.97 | 1.91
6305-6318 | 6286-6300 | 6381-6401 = -0.14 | 1.87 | 2.13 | 1.92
